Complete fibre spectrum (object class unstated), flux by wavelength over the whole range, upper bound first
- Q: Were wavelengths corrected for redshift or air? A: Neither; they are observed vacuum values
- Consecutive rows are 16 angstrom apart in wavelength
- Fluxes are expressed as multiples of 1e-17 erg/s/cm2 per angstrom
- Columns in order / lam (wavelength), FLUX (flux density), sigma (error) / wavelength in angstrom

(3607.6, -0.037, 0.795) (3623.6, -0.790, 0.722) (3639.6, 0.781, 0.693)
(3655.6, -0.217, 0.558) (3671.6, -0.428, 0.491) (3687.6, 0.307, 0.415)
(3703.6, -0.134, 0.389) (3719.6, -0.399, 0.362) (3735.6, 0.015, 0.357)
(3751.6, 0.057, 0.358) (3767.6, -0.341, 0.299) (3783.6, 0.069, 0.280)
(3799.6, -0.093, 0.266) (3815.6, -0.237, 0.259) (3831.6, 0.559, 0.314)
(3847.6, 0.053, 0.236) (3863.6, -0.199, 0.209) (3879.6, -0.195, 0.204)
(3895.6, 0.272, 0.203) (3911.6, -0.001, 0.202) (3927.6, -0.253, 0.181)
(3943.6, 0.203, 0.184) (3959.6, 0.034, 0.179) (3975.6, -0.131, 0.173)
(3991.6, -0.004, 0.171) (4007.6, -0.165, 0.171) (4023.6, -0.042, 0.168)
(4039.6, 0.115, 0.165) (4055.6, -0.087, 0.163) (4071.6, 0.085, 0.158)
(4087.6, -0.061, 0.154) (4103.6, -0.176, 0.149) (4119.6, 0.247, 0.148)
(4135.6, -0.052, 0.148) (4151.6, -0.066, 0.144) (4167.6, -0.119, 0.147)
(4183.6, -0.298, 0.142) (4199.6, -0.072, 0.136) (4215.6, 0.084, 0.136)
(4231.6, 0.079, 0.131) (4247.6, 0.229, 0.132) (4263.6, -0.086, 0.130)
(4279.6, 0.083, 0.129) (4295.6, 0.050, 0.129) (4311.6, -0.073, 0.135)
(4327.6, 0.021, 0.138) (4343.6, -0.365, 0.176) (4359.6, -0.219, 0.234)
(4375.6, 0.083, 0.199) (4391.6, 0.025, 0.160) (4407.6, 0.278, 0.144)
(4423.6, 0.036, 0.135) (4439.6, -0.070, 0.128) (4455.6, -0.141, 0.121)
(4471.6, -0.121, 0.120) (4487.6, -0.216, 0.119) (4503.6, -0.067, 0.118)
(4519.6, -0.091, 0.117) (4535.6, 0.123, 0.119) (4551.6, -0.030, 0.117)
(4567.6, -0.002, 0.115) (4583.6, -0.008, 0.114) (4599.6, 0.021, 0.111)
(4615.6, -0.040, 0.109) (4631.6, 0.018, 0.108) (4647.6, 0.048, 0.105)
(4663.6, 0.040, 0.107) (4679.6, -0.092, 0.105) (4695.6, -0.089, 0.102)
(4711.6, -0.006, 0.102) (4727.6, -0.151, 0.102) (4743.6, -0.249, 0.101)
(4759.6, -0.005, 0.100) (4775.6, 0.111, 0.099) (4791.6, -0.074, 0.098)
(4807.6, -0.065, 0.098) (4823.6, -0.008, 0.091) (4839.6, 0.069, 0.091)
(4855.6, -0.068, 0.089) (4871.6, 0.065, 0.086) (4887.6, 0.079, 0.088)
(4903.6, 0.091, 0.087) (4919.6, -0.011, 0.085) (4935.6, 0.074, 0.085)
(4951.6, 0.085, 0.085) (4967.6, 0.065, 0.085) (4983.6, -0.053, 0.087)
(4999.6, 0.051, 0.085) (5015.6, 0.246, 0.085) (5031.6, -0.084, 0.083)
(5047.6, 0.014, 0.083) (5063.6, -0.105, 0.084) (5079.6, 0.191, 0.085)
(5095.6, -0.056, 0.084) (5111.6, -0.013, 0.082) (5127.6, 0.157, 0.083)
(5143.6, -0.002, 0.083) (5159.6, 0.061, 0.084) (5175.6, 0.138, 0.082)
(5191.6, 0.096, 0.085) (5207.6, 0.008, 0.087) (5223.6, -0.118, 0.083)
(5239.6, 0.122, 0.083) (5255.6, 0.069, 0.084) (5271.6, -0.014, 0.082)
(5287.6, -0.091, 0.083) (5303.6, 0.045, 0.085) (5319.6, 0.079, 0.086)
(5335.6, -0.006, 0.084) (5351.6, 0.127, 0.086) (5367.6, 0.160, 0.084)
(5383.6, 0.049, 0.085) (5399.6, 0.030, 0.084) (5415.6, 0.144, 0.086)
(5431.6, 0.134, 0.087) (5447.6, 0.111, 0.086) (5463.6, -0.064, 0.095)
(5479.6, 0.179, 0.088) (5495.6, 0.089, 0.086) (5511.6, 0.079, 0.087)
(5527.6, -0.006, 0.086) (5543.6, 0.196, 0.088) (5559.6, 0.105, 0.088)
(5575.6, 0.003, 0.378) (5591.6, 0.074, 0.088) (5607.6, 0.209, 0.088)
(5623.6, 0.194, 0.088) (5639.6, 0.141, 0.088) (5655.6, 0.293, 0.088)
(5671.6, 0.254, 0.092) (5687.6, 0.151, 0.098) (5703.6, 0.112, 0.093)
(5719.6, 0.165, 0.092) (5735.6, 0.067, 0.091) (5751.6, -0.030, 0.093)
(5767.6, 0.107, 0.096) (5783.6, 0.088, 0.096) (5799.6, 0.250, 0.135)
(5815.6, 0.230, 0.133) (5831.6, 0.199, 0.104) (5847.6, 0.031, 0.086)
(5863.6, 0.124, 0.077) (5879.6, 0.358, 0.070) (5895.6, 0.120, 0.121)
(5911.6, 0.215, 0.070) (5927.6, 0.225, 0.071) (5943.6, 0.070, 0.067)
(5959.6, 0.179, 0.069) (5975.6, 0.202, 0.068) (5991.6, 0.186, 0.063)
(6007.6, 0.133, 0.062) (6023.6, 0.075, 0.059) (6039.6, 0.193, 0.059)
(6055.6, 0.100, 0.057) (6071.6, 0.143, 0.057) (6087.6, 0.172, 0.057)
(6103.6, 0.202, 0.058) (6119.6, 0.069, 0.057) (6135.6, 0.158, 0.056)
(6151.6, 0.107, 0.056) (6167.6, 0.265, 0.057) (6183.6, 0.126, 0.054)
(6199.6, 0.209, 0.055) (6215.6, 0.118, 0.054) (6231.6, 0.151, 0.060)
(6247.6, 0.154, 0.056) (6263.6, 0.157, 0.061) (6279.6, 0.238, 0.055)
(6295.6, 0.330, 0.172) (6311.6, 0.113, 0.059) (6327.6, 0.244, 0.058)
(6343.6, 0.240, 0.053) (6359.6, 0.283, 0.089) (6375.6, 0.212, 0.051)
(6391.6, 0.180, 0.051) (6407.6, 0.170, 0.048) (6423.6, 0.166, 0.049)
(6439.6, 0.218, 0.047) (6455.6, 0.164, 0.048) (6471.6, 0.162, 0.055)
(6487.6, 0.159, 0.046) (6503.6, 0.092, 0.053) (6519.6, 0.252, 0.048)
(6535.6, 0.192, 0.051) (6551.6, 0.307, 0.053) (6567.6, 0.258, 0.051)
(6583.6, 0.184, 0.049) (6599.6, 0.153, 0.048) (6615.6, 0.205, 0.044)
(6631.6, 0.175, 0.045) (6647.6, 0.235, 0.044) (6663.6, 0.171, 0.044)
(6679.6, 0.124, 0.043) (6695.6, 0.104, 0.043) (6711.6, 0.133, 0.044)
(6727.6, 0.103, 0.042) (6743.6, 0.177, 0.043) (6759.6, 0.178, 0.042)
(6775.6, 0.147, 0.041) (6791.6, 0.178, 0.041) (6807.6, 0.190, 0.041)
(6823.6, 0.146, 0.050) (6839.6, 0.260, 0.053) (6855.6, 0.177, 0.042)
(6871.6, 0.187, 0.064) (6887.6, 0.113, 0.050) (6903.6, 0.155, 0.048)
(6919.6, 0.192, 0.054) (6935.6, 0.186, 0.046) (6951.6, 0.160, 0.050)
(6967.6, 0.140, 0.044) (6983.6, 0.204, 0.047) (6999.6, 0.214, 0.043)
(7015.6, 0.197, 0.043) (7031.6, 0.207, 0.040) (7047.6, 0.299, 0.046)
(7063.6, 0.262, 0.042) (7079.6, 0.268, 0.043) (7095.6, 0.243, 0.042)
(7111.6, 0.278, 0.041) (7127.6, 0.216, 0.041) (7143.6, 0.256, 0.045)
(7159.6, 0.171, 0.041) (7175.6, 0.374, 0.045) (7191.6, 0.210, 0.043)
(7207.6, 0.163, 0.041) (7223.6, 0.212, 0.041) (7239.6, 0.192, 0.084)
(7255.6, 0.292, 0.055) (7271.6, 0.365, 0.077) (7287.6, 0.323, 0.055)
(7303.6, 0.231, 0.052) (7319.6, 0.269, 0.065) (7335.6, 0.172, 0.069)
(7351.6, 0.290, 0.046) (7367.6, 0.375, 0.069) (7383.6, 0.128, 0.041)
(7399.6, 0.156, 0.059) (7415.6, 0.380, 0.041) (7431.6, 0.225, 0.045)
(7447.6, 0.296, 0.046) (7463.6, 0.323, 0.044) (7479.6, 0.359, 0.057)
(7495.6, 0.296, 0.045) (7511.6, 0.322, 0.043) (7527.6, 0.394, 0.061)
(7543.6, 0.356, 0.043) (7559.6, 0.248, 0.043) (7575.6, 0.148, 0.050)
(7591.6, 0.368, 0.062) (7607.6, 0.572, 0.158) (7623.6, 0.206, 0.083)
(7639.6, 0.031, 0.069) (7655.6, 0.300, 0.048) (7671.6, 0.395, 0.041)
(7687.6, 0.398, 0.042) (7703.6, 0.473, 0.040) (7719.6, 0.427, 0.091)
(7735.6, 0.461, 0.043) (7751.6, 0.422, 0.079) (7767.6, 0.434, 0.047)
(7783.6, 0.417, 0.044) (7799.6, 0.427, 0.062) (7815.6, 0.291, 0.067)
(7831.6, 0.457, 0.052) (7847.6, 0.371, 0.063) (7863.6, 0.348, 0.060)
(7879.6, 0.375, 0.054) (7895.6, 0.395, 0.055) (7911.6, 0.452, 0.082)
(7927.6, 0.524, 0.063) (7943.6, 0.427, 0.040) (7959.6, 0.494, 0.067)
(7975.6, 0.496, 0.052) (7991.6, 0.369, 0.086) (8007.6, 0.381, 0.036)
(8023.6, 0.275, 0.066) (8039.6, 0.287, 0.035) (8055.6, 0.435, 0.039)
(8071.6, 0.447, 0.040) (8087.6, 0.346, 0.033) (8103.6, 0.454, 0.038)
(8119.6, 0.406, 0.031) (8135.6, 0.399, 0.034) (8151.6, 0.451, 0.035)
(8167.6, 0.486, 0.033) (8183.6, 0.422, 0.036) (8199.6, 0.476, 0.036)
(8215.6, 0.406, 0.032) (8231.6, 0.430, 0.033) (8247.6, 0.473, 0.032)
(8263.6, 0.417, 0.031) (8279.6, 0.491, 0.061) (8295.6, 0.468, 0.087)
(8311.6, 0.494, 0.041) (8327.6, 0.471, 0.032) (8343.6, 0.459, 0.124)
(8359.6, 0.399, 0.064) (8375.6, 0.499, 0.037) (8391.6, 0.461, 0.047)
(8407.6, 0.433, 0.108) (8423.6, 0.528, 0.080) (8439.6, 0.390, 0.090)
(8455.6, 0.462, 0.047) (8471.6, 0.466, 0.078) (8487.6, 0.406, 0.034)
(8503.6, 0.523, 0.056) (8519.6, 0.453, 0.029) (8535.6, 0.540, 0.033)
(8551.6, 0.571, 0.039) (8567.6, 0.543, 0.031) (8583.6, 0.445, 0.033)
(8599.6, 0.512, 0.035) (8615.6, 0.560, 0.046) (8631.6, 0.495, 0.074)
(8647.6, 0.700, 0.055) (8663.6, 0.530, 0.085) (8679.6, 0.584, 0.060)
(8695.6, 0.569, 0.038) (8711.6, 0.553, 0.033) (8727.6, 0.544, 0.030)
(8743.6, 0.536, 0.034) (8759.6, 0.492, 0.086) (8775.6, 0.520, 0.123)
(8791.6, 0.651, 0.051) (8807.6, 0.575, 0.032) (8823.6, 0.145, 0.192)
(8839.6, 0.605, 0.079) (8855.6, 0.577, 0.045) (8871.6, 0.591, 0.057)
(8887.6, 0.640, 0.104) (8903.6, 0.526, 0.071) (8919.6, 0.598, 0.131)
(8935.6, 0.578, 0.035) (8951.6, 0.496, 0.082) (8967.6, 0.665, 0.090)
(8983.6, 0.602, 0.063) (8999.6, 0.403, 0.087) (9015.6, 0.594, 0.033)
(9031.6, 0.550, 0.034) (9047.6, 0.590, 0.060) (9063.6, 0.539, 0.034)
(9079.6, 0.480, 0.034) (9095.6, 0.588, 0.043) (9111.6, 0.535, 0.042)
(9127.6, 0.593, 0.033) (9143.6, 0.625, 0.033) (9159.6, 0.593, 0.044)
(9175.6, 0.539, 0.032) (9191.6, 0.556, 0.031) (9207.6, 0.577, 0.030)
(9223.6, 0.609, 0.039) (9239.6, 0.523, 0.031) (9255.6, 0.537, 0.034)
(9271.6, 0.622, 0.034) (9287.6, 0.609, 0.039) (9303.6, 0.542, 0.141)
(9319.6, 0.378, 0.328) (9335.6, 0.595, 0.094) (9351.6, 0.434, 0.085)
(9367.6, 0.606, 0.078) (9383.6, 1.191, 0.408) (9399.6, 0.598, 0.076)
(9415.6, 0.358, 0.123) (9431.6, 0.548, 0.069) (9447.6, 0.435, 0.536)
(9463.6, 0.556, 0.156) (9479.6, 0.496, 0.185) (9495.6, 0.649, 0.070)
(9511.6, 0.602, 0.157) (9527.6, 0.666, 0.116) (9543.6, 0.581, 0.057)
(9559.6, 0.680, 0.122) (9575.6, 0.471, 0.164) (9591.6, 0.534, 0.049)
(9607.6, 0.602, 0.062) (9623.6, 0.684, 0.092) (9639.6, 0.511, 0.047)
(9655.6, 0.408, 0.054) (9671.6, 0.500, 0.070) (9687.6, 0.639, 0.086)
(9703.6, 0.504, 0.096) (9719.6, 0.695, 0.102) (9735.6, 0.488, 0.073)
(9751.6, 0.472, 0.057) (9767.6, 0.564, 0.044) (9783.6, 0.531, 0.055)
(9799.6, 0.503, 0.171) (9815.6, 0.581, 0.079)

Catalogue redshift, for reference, 0.92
